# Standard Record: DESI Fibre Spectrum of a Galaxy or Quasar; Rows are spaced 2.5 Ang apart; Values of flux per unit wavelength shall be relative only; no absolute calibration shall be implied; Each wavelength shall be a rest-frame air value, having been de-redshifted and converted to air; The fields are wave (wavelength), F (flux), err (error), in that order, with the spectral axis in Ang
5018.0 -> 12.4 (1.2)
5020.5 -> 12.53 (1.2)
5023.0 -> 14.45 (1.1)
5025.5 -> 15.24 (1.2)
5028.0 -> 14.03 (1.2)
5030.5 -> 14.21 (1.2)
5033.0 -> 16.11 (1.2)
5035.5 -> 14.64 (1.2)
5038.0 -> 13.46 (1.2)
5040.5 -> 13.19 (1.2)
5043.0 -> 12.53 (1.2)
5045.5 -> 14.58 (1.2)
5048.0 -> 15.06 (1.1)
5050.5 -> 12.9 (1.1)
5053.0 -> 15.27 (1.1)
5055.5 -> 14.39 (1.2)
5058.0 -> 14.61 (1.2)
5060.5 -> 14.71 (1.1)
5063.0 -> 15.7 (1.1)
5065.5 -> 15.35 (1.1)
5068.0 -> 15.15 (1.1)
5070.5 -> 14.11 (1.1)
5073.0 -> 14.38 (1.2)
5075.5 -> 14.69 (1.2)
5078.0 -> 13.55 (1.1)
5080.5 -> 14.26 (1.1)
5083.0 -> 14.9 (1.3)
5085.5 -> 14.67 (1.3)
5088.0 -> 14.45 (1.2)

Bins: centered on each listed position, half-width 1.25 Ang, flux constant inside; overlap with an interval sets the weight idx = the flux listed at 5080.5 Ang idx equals 14.26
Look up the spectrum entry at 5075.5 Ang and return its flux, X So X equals 14.69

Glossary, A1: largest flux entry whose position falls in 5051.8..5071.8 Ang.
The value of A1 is 15.7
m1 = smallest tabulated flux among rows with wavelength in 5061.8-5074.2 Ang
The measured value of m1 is 14.11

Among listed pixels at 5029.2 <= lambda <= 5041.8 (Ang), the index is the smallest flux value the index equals 13.19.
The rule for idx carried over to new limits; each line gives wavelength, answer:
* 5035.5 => 14.64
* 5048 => 15.06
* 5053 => 15.27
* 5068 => 15.15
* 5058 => 14.61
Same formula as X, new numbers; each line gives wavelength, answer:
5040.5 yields 13.19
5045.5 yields 14.58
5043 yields 12.53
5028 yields 14.03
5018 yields 12.4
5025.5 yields 15.24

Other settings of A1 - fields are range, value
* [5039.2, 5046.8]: 14.58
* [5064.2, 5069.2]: 15.35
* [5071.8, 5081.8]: 14.69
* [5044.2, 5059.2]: 15.27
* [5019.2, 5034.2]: 16.11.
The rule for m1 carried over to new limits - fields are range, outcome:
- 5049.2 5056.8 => 12.9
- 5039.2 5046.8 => 12.53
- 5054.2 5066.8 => 14.39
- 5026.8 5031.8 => 14.03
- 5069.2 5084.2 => 13.55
